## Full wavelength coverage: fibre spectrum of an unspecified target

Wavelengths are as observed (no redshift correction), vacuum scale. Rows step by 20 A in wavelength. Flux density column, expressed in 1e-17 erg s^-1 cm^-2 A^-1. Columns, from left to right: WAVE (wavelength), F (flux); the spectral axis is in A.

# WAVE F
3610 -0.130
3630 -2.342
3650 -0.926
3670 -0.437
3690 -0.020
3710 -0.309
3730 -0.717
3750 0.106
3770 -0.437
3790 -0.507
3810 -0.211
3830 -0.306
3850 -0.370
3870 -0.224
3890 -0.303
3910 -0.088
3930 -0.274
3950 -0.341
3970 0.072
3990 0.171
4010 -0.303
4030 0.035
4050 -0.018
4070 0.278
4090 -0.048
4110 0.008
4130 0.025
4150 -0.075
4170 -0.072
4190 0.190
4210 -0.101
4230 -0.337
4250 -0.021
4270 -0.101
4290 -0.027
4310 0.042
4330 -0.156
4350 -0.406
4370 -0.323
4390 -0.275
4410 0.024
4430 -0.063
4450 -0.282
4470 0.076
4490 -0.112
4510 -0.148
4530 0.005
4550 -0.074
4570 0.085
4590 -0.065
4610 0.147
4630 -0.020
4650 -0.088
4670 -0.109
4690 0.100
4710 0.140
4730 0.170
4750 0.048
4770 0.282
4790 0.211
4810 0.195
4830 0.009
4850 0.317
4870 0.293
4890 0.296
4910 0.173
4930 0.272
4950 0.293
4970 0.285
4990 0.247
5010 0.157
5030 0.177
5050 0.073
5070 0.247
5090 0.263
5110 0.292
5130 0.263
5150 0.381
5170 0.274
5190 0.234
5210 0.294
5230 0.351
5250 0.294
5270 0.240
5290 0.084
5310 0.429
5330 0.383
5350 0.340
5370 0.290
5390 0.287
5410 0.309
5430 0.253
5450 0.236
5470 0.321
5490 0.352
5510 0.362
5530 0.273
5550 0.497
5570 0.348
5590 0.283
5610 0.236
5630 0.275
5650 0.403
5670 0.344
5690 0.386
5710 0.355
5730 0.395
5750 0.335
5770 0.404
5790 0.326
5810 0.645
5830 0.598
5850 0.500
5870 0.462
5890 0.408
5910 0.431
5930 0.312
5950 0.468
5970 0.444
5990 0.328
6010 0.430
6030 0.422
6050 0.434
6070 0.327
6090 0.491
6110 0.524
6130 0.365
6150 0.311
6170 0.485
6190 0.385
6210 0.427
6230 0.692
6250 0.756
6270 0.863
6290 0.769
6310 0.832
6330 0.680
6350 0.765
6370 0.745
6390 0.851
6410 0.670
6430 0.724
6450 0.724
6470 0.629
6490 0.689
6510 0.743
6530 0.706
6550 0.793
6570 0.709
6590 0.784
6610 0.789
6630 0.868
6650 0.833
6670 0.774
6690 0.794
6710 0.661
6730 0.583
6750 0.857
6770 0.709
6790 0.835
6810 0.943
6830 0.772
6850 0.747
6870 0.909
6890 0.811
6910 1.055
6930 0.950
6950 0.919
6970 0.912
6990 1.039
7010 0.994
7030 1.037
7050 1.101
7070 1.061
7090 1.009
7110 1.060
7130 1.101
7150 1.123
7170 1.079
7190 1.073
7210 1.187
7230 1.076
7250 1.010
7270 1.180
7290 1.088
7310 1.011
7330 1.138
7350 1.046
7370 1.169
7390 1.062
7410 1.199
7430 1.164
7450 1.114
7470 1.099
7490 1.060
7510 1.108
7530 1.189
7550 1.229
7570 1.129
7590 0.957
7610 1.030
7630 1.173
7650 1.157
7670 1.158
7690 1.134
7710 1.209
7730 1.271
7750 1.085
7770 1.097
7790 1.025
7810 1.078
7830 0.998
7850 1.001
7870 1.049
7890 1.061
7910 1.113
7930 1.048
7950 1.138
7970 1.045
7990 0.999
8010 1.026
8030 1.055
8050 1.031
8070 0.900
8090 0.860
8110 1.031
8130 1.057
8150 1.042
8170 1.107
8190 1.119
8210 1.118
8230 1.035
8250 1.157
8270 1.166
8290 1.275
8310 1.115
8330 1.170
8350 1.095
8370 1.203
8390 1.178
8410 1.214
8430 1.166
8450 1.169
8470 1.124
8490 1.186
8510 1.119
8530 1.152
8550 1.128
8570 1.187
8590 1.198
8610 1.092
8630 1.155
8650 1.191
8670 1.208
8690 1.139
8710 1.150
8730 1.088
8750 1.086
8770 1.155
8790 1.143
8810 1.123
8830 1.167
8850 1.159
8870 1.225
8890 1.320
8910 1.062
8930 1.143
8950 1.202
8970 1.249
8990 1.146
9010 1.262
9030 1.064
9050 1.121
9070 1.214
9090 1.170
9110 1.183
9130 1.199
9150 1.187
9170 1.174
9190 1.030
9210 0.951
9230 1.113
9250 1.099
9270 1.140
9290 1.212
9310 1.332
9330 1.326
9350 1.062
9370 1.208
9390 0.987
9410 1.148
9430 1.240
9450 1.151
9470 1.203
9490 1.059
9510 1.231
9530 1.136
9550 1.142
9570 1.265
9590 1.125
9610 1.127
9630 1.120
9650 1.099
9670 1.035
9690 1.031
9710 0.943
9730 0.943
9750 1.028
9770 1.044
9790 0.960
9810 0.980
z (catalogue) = 0.561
